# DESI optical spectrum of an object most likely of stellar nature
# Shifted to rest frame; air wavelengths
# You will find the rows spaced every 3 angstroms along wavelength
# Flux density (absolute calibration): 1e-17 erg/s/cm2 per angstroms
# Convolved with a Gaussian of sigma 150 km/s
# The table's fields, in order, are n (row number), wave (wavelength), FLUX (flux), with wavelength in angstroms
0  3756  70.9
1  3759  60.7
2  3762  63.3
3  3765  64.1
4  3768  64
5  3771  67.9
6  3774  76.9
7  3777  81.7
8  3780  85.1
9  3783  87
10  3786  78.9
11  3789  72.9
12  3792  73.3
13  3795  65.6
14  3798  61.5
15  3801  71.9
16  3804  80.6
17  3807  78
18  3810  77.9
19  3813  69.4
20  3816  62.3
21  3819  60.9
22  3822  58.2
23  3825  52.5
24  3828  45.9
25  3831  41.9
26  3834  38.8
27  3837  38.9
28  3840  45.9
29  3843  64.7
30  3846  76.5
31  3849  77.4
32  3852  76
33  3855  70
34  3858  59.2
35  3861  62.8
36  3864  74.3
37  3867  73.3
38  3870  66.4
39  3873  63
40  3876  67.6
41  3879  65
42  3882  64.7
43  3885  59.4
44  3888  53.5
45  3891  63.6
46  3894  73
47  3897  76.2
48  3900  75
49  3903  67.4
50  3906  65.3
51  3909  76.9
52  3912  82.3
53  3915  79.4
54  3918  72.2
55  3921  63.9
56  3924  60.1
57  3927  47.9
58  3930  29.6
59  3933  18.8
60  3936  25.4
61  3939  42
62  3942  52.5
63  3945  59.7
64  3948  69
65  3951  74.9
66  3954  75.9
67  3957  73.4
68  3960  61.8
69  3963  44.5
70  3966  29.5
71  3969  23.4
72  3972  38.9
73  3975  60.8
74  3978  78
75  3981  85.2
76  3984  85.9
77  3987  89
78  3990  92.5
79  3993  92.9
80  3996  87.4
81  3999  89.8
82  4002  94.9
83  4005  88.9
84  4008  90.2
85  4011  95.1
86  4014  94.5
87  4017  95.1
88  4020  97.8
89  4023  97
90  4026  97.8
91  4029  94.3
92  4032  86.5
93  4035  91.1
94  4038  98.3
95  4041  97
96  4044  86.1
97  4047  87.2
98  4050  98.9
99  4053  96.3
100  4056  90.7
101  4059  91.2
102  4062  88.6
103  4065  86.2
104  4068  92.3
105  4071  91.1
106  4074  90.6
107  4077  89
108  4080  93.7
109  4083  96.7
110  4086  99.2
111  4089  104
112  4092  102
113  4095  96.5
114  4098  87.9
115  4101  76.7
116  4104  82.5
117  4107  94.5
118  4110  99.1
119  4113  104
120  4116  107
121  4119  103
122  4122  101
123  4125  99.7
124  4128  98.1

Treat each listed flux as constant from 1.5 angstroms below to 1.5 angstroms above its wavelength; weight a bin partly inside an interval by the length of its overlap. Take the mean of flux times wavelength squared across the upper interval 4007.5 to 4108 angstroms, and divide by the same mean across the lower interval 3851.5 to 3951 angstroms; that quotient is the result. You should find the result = 1.6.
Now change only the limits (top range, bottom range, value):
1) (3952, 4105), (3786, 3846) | 1.54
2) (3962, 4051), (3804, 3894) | 1.44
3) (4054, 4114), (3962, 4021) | 1.25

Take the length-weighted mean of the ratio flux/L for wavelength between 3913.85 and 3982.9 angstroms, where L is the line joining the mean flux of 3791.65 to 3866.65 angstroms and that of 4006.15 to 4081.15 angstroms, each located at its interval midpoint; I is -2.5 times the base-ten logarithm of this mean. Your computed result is 0.40 mag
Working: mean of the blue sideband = 63.4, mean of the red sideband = 92.6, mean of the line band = 55.1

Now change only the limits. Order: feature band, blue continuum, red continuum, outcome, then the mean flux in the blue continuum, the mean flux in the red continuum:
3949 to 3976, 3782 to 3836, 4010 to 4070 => 0.48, 65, 93.1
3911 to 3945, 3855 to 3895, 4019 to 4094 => 0.37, 65.1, 93.7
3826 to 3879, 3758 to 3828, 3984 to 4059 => 0.23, 69.7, 92.7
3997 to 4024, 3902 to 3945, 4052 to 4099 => -0.20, 56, 93.5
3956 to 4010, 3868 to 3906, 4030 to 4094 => 0.12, 66.3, 93.2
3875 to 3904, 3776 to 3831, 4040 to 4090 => 0.16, 69.3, 92.7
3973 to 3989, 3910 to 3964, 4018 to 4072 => -0.10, 57.7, 92.7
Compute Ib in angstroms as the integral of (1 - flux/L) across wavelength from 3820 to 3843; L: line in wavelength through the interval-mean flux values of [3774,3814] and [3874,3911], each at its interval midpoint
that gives 7.9 angstroms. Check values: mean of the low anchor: 75.8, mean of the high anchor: 67.4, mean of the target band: 47.6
